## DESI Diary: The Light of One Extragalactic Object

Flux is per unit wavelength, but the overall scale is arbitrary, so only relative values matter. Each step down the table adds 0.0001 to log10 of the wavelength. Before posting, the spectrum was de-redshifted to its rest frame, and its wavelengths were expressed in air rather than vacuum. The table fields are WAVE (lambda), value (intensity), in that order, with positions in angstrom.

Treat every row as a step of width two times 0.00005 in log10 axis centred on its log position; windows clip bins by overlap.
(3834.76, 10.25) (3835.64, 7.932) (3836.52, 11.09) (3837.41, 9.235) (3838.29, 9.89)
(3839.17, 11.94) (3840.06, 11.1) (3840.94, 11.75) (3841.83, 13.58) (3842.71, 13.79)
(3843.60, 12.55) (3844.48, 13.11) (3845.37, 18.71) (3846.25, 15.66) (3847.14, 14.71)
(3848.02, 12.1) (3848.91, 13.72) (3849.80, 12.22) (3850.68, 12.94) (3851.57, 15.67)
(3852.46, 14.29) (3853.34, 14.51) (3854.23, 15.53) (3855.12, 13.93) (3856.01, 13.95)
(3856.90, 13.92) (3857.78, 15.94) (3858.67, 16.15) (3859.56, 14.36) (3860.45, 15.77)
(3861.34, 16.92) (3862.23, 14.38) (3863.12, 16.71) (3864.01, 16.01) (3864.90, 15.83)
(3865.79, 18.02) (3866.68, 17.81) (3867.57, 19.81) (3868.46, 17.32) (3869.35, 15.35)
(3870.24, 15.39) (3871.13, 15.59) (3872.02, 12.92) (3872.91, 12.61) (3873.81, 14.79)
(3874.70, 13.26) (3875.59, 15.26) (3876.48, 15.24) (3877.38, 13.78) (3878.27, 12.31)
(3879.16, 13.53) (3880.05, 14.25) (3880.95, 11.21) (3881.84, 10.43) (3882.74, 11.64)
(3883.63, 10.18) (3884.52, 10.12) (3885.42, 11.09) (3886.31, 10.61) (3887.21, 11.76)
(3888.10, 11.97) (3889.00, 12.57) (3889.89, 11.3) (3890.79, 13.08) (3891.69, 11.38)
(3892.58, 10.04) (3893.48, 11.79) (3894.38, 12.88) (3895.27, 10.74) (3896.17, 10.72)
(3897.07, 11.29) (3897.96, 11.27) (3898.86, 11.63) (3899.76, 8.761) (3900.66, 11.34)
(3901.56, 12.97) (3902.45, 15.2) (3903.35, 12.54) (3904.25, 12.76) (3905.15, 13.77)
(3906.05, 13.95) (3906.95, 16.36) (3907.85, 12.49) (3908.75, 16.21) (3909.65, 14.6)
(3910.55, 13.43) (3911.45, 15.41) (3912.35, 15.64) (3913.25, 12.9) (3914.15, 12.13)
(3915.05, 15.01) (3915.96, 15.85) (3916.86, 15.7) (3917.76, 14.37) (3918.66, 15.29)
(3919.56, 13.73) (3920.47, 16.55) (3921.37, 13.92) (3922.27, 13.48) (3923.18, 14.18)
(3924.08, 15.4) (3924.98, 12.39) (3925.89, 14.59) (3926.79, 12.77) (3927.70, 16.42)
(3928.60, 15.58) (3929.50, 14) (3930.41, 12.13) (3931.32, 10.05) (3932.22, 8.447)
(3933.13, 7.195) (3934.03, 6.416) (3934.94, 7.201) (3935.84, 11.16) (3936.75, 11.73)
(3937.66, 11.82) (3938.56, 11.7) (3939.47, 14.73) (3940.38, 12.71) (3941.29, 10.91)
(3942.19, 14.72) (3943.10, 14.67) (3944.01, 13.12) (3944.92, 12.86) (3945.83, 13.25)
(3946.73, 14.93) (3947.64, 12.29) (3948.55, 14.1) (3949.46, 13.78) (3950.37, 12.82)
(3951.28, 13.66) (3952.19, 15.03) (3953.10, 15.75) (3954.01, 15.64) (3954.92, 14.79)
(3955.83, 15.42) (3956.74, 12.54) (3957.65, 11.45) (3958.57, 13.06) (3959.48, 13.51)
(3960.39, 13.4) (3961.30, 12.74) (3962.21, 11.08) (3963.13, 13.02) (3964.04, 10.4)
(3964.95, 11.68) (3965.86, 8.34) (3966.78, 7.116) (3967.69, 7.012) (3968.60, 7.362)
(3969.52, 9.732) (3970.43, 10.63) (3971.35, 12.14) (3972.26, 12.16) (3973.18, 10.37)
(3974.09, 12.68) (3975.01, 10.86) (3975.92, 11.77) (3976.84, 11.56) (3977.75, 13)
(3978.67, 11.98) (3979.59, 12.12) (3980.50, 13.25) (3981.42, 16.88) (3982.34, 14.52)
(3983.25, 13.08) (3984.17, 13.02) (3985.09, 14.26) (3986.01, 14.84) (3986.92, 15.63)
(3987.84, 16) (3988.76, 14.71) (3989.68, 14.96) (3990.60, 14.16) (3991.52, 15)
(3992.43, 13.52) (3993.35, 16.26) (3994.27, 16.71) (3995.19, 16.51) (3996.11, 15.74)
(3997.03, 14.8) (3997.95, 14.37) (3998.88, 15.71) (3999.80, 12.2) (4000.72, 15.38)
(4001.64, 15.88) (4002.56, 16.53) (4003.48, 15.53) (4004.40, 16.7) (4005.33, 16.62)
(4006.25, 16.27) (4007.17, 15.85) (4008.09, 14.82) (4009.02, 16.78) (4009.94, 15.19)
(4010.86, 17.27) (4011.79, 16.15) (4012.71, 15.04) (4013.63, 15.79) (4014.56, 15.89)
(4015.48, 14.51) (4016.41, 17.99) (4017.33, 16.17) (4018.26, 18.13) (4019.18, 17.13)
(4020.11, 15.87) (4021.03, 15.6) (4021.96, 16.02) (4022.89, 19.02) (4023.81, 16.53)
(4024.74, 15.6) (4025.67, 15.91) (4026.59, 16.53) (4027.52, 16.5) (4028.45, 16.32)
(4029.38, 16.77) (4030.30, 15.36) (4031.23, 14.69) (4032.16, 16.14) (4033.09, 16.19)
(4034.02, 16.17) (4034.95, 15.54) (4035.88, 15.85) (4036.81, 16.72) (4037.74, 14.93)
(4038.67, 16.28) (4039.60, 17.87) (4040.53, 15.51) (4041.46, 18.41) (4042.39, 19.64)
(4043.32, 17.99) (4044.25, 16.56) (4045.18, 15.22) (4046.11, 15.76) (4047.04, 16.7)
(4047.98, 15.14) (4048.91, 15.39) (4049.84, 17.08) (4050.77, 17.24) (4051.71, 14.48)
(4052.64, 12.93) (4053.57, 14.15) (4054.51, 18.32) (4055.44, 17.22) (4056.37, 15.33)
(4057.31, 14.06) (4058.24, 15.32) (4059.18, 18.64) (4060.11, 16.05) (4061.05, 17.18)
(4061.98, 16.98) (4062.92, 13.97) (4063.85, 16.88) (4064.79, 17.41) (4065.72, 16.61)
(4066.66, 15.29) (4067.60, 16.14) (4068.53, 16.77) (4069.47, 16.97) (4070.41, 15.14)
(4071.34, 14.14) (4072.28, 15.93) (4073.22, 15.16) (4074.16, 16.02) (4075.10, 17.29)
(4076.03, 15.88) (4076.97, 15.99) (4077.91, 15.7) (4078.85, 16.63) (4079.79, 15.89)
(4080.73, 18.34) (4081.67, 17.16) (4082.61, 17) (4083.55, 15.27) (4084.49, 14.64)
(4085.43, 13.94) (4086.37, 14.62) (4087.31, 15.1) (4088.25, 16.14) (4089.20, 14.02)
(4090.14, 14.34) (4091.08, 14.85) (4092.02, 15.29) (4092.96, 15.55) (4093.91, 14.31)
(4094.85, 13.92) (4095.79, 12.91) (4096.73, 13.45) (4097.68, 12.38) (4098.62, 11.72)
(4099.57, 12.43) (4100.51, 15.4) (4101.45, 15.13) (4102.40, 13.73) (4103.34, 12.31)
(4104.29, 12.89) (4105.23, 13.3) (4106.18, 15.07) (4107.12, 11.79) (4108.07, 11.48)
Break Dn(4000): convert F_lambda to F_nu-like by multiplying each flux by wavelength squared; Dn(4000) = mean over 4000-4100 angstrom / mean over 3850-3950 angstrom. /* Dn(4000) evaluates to 1.27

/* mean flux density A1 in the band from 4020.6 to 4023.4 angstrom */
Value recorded 16.9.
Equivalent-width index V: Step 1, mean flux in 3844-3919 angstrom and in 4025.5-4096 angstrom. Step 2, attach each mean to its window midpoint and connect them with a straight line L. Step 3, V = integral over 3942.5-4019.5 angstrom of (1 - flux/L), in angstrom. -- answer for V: 5.5 angstrom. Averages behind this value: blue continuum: 13.8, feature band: 13.9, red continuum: 15.9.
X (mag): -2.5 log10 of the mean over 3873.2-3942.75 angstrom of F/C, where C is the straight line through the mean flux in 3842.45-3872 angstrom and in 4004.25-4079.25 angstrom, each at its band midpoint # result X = 0.21 mag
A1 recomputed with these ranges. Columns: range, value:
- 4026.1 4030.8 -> 16.3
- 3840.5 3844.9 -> 13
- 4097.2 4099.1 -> 12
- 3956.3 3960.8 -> 12.8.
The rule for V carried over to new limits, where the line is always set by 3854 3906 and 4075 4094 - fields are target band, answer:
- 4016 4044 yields -2.9 angstrom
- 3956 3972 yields 3.7 angstrom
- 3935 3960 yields 1.5 angstrom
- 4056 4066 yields -0.6 angstrom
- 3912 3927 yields -0.5 angstrom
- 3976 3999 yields 0.2 angstrom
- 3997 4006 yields -0.4 angstrom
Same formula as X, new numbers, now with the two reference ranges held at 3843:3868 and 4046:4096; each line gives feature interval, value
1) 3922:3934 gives 0.22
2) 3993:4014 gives -0.01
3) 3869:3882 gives 0.11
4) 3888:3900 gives 0.32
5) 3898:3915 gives 0.14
